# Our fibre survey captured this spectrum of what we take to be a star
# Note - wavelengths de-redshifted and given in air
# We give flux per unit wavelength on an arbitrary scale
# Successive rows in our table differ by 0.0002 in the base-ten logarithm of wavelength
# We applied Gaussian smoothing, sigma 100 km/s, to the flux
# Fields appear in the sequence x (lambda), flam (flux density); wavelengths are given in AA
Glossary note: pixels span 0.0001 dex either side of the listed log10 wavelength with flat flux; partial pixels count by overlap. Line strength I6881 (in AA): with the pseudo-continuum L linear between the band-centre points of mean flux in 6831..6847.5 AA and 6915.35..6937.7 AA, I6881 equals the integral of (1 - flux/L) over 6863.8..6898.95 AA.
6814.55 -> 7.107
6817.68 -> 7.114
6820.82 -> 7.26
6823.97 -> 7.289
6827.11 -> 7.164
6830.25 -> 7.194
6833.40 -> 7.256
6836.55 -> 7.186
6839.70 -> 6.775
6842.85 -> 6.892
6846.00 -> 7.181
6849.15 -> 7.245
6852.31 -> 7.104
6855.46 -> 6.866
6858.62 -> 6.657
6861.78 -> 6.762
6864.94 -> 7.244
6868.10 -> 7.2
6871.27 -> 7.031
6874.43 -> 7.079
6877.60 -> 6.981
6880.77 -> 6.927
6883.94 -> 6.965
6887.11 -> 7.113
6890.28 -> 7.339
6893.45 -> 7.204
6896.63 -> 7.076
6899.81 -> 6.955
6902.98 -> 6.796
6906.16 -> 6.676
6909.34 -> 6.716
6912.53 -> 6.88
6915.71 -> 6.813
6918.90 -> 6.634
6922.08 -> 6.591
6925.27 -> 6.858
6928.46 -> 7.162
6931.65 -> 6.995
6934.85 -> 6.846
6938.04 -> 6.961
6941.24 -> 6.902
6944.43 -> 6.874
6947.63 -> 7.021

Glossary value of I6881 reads -0.7 AA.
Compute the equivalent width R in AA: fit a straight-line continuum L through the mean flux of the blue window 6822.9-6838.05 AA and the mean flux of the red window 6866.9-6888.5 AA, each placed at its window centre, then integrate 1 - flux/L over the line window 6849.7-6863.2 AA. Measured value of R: 0.5 AA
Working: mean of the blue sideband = 7.22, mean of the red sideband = 7.04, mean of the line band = 6.88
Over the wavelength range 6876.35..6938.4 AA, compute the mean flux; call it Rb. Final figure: 6.92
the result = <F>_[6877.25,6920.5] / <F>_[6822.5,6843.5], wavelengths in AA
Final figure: 0.97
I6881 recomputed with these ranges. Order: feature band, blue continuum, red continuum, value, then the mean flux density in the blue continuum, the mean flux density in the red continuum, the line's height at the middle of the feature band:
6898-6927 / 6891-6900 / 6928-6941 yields 1.1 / 7.12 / 6.96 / 7.05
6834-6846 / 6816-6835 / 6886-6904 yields 0.3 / 7.21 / 7.09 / 7.19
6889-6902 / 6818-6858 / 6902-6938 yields -0.4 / 7.11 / 6.82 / 6.91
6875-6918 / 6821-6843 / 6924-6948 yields 0.4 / 7.13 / 6.95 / 7.02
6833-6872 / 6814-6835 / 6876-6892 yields 0.6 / 7.2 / 7.07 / 7.14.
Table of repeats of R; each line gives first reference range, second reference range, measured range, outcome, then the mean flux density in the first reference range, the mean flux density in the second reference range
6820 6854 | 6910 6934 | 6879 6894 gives -0.3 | 7.14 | 6.84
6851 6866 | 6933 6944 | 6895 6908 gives 0.1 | 6.91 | 6.9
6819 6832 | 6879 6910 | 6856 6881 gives 0.3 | 7.22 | 6.99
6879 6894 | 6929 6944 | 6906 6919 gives 0.5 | 7.1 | 6.94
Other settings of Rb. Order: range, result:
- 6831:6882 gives 7.03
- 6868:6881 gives 7.03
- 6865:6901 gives 7.09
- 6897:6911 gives 6.81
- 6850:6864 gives 6.89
